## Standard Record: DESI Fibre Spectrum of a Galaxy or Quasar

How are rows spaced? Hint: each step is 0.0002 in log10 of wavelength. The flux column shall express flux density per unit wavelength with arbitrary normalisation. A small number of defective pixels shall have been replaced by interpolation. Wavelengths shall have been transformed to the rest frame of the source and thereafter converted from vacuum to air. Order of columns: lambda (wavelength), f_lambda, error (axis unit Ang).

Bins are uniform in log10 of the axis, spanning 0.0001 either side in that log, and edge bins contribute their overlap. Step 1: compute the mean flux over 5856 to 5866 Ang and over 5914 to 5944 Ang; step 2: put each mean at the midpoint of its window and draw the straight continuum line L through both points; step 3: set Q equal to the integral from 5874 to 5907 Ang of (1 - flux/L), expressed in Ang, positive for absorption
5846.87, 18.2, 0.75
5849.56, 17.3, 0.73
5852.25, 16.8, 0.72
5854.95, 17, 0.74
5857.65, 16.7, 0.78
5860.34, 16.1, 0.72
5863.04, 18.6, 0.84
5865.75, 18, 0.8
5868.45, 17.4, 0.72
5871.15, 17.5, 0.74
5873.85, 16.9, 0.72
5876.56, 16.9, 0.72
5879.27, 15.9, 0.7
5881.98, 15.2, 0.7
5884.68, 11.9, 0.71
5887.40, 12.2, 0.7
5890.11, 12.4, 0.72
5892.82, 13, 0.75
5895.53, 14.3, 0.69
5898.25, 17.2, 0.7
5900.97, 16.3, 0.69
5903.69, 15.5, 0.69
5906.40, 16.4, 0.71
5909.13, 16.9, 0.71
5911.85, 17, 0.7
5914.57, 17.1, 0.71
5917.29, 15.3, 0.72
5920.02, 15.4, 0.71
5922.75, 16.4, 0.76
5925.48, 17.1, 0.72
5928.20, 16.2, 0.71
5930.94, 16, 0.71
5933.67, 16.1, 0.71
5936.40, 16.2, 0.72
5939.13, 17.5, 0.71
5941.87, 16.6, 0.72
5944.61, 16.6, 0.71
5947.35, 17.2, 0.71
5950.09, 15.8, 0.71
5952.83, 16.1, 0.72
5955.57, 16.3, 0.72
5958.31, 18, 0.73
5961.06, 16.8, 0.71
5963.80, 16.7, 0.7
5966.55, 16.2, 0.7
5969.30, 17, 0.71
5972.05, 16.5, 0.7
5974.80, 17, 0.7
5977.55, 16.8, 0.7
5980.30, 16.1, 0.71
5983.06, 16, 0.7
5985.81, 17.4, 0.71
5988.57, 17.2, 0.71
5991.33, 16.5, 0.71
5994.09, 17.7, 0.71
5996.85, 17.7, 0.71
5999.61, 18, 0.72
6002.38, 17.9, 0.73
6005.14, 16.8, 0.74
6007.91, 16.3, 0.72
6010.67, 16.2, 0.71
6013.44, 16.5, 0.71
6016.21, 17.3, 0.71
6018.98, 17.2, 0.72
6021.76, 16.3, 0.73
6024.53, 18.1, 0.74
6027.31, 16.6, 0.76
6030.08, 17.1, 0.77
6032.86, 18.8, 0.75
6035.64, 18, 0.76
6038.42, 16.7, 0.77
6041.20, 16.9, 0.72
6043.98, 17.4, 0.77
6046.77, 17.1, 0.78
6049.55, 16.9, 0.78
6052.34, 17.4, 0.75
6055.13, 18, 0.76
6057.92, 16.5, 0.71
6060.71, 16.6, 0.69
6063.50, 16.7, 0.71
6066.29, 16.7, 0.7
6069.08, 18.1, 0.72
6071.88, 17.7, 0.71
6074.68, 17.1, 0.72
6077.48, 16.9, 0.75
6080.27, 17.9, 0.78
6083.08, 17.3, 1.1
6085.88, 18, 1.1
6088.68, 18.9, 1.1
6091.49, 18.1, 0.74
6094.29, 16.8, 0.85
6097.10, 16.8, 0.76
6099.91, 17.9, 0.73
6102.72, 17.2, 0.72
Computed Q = 4.0 Ang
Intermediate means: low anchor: 17.3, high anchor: 16.3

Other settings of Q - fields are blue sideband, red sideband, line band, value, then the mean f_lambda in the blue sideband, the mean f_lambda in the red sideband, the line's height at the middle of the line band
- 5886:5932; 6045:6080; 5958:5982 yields -0.8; 15.6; 17.2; 16.2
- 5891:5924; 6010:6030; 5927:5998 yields -1.4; 15.8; 16.9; 16.4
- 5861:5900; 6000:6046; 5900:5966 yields -1.4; 15.5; 17.1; 16.1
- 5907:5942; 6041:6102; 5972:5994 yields 0.1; 16.4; 17.4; 16.8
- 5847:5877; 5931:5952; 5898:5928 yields 0.7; 17.3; 16.5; 16.8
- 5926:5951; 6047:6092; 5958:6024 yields -0.2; 16.5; 17.4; 16.9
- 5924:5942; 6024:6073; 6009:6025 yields 0.2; 16.5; 17.3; 17.1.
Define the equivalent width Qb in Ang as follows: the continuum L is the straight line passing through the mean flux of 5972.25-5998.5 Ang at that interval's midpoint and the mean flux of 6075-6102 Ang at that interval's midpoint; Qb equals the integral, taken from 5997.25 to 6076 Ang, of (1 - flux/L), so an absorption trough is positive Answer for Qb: 0.3 Ang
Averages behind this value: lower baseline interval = 16.9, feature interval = 17.2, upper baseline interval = 17.6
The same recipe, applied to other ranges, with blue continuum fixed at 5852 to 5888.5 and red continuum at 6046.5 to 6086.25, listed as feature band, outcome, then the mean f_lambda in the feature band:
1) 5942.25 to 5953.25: 0.1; 16.5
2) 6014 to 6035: -0.4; 17.3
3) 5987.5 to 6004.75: -0.6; 17.5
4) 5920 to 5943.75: 0.1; 16.4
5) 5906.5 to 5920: 0.0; 16.4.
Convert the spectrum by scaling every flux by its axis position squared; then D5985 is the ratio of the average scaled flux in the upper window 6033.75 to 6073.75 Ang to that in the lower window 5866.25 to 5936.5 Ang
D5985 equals 1.15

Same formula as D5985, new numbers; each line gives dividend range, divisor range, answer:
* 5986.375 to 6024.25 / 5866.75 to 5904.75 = 1.17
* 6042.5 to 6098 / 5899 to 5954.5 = 1.11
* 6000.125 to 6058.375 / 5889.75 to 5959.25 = 1.10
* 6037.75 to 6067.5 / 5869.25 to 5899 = 1.21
